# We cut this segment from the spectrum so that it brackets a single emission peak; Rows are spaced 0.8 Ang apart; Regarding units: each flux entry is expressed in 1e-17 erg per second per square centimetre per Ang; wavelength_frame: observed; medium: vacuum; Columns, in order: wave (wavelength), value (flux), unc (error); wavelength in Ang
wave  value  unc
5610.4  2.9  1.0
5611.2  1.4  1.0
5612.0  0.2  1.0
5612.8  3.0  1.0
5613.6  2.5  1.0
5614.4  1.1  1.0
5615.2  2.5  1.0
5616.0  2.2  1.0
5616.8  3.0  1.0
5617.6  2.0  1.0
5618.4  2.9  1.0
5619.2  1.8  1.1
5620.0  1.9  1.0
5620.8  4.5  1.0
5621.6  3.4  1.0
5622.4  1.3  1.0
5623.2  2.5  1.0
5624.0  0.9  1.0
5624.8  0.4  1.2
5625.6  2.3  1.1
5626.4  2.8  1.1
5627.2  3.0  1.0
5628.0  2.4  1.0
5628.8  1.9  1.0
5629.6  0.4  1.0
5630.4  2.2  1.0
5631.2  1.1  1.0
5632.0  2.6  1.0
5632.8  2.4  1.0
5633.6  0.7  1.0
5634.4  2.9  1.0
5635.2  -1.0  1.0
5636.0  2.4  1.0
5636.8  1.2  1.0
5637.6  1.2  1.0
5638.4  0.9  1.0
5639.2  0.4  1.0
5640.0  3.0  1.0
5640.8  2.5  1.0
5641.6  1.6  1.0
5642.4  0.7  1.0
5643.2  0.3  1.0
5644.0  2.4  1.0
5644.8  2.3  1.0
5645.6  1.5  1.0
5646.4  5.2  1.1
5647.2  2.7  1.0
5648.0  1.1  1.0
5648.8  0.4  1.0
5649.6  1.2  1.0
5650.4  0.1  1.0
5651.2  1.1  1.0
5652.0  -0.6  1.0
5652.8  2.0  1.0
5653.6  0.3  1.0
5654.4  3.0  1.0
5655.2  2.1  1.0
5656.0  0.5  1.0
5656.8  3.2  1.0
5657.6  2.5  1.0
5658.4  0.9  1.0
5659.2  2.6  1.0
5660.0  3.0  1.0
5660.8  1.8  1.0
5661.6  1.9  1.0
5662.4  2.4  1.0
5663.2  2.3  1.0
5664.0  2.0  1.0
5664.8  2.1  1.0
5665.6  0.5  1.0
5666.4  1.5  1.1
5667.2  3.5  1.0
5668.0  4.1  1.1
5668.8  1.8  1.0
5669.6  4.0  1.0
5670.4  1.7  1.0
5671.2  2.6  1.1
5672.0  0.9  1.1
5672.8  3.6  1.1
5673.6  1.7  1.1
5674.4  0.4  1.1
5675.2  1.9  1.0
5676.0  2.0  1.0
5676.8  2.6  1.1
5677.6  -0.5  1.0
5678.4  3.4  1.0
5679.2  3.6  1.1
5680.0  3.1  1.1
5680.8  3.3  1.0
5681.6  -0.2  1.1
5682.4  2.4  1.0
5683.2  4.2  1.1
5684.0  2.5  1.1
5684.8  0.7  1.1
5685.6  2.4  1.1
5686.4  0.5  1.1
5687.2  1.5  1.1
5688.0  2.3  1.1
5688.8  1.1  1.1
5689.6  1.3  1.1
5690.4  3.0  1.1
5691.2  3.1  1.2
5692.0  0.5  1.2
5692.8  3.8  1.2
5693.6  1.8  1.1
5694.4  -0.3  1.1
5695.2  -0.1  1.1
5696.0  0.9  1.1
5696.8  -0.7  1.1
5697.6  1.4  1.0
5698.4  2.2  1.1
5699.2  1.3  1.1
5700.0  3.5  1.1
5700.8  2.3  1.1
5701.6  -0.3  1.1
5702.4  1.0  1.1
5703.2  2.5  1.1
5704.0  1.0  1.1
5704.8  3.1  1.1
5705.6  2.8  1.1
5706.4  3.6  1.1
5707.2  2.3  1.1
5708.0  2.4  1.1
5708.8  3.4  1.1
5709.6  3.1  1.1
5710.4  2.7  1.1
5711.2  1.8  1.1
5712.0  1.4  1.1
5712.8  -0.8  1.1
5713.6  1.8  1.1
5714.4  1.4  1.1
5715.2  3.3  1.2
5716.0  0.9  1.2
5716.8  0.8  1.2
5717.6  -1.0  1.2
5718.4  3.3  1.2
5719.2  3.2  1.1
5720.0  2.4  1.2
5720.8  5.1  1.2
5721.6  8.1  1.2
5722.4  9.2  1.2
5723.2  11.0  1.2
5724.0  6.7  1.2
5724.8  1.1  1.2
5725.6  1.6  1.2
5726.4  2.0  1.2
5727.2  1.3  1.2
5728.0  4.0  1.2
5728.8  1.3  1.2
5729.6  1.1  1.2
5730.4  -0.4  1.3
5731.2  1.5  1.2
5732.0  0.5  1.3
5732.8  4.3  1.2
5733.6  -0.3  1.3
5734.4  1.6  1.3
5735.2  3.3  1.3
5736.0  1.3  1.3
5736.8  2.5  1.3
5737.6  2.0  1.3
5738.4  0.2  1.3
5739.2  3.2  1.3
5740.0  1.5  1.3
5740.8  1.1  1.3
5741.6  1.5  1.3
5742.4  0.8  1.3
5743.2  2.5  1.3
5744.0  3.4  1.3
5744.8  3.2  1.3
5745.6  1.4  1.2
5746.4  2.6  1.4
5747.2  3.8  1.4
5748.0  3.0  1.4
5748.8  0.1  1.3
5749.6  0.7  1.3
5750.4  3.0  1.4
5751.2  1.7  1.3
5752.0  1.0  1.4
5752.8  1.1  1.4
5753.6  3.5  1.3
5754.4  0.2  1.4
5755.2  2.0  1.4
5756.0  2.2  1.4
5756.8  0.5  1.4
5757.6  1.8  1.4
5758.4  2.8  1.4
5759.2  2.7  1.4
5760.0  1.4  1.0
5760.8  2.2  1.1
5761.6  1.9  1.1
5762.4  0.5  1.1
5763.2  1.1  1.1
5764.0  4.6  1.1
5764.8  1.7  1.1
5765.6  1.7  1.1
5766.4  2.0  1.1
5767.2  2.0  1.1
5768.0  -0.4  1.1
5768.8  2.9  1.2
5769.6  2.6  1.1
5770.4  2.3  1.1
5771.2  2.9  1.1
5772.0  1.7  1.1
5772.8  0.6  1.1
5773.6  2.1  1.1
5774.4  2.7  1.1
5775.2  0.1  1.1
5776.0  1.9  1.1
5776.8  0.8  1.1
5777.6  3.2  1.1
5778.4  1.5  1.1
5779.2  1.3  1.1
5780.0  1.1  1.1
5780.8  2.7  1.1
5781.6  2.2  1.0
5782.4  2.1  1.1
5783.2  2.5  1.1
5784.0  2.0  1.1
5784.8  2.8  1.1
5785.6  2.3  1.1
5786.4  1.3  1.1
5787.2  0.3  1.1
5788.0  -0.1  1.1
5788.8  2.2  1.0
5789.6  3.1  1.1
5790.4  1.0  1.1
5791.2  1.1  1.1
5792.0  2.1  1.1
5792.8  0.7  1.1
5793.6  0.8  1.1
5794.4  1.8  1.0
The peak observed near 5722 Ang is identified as [O III]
